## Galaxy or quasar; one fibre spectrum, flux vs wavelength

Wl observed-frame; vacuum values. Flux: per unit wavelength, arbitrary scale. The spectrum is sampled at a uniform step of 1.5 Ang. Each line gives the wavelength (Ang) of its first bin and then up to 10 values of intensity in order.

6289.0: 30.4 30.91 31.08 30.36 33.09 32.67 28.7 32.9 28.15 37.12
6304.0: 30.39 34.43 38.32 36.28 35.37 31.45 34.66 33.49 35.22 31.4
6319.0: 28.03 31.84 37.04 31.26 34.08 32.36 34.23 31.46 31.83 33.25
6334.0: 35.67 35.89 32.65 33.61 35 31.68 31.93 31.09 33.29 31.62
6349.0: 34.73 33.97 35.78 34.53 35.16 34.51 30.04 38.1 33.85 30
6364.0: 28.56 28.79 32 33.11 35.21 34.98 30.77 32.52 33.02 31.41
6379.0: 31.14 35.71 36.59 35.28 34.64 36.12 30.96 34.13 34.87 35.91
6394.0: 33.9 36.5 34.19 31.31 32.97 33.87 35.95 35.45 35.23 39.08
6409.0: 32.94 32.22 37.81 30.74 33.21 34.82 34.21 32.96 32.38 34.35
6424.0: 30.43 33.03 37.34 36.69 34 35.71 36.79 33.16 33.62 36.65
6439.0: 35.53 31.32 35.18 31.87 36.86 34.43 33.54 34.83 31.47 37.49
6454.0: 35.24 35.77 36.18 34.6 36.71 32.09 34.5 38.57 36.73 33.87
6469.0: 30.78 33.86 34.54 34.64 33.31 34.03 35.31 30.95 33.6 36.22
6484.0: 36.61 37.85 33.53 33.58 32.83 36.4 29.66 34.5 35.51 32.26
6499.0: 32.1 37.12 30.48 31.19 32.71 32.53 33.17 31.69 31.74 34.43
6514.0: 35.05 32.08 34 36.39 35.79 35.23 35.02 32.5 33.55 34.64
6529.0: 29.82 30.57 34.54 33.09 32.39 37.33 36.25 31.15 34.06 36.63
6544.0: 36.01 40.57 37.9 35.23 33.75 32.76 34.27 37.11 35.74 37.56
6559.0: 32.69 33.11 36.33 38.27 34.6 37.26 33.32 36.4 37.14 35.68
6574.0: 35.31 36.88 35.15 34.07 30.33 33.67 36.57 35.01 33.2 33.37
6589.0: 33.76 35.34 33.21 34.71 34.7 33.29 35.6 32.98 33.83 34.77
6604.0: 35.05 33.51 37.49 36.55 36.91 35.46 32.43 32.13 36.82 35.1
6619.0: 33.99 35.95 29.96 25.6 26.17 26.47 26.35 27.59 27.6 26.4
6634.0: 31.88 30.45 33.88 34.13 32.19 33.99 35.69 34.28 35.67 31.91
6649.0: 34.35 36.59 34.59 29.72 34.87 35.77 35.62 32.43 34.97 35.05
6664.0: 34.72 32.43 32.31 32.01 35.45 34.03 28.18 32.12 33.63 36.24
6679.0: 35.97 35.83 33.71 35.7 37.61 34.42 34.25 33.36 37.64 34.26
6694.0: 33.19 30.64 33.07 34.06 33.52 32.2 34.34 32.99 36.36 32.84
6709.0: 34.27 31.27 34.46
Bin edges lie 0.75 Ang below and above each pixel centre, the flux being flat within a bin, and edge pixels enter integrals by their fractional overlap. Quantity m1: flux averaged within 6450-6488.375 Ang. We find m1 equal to 34.7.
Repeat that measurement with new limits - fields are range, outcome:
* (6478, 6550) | 34.1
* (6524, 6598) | 34.7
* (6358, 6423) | 33.7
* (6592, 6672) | 33.1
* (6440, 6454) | 34.2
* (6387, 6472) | 34.4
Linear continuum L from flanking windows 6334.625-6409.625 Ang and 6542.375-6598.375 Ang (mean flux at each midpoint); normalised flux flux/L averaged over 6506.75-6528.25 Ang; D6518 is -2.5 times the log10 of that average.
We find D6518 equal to 0.03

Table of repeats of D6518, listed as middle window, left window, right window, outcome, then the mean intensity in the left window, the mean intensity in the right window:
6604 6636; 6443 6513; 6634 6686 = 0.07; 34.1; 34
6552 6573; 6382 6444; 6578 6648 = -0.07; 34.4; 33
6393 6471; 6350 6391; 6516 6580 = -0.02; 33.4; 34.9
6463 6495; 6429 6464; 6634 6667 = 0.01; 34.7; 33.9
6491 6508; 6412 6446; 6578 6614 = 0.04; 34.2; 34.4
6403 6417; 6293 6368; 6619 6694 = -0.05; 33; 33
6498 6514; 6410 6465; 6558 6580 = 0.07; 34.5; 35.3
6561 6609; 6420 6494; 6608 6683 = -0.05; 34.5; 32.9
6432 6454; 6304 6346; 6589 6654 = -0.04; 33.4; 32.9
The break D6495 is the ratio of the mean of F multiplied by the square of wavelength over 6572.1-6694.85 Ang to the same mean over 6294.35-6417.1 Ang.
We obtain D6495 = 1.1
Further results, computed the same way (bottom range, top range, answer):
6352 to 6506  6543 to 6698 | 1.06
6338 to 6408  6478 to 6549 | 1.06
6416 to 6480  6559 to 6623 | 1.05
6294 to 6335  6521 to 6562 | 1.12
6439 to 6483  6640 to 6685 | 1.05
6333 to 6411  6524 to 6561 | 1.08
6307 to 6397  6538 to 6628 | 1.10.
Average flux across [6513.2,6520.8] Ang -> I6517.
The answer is 34.7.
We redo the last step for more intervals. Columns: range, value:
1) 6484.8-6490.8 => 34.4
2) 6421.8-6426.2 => 32.6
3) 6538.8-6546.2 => 35.7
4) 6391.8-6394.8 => 34.9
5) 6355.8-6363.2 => 33.3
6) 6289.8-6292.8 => 31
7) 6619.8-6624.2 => 30.5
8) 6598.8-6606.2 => 34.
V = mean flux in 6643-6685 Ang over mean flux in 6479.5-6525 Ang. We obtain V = 1.0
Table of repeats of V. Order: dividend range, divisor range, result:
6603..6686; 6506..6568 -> 0.96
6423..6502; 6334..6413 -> 1.02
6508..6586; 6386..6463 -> 1.01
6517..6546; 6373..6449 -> 1.01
